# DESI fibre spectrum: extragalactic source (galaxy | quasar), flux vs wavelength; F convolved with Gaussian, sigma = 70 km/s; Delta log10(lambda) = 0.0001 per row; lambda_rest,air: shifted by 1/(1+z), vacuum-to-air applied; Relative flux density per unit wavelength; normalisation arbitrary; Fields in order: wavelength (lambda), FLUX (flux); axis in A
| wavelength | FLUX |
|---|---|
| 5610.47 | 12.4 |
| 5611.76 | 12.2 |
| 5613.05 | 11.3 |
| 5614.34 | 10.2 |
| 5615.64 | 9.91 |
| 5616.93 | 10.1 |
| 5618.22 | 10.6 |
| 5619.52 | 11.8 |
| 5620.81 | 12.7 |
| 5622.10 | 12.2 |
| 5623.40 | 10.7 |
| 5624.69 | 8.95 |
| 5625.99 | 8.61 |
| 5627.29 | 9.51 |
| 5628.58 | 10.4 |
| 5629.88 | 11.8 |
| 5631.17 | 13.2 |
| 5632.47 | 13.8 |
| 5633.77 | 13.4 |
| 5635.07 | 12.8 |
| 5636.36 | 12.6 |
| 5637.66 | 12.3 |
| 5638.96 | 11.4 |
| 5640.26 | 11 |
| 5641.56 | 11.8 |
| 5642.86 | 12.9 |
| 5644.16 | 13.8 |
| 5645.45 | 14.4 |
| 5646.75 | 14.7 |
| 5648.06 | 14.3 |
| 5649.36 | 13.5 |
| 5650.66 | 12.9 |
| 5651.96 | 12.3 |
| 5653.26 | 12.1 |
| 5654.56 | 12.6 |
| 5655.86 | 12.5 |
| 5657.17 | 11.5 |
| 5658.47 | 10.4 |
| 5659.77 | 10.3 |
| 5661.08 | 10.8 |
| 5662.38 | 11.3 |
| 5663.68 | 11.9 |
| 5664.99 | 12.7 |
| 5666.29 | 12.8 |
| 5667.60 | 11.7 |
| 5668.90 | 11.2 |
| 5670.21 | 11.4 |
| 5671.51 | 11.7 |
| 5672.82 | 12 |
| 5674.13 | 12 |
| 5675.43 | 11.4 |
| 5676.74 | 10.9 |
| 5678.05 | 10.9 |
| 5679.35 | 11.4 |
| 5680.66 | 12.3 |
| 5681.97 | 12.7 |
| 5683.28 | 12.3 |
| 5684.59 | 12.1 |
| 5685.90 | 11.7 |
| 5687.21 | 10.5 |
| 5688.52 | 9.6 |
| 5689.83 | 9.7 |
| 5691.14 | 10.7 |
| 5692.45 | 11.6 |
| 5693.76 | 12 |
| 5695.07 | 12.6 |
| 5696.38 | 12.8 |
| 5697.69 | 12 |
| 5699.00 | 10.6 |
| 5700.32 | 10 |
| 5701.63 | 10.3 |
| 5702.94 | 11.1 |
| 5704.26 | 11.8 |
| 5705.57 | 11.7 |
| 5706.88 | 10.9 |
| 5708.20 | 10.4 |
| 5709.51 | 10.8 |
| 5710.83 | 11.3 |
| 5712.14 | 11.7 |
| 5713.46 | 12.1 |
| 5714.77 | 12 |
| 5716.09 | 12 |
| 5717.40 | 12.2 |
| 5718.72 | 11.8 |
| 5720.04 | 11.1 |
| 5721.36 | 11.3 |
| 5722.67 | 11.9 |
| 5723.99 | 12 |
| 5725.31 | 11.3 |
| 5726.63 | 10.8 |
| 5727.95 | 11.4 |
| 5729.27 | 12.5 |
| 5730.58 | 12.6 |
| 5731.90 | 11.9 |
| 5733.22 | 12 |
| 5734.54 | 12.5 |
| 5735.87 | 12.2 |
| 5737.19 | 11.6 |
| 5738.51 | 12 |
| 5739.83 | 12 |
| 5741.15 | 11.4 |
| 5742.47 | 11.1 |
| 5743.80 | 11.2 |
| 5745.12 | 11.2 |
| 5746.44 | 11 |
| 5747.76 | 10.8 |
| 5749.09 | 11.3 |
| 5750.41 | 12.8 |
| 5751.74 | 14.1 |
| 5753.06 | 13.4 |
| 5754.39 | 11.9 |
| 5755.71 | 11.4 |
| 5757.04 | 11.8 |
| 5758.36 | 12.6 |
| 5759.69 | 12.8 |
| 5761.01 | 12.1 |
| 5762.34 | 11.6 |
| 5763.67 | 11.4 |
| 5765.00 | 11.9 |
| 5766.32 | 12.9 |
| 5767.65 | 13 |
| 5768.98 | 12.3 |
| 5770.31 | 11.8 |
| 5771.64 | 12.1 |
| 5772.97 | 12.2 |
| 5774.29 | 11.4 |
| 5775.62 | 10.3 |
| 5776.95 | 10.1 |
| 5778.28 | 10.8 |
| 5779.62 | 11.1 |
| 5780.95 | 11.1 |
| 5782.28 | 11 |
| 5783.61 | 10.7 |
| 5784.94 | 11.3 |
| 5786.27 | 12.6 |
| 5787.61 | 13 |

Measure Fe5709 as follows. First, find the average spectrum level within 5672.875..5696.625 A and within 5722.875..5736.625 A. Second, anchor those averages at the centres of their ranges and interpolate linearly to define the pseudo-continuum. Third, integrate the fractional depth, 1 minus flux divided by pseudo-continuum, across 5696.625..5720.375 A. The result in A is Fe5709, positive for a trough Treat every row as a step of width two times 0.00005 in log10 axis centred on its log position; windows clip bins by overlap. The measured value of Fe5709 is 0.7 A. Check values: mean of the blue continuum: 11.5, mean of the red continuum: 11.9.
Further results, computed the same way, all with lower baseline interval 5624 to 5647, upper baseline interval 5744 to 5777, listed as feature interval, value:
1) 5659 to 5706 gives 2.1 A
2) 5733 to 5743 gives 0.1 A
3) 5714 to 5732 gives 0.3 A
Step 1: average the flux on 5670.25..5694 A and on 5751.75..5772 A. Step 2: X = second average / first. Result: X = 1.1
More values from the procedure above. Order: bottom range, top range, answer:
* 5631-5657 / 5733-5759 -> 0.92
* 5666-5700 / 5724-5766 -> 1.03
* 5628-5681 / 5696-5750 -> 0.95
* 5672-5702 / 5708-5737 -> 1.03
